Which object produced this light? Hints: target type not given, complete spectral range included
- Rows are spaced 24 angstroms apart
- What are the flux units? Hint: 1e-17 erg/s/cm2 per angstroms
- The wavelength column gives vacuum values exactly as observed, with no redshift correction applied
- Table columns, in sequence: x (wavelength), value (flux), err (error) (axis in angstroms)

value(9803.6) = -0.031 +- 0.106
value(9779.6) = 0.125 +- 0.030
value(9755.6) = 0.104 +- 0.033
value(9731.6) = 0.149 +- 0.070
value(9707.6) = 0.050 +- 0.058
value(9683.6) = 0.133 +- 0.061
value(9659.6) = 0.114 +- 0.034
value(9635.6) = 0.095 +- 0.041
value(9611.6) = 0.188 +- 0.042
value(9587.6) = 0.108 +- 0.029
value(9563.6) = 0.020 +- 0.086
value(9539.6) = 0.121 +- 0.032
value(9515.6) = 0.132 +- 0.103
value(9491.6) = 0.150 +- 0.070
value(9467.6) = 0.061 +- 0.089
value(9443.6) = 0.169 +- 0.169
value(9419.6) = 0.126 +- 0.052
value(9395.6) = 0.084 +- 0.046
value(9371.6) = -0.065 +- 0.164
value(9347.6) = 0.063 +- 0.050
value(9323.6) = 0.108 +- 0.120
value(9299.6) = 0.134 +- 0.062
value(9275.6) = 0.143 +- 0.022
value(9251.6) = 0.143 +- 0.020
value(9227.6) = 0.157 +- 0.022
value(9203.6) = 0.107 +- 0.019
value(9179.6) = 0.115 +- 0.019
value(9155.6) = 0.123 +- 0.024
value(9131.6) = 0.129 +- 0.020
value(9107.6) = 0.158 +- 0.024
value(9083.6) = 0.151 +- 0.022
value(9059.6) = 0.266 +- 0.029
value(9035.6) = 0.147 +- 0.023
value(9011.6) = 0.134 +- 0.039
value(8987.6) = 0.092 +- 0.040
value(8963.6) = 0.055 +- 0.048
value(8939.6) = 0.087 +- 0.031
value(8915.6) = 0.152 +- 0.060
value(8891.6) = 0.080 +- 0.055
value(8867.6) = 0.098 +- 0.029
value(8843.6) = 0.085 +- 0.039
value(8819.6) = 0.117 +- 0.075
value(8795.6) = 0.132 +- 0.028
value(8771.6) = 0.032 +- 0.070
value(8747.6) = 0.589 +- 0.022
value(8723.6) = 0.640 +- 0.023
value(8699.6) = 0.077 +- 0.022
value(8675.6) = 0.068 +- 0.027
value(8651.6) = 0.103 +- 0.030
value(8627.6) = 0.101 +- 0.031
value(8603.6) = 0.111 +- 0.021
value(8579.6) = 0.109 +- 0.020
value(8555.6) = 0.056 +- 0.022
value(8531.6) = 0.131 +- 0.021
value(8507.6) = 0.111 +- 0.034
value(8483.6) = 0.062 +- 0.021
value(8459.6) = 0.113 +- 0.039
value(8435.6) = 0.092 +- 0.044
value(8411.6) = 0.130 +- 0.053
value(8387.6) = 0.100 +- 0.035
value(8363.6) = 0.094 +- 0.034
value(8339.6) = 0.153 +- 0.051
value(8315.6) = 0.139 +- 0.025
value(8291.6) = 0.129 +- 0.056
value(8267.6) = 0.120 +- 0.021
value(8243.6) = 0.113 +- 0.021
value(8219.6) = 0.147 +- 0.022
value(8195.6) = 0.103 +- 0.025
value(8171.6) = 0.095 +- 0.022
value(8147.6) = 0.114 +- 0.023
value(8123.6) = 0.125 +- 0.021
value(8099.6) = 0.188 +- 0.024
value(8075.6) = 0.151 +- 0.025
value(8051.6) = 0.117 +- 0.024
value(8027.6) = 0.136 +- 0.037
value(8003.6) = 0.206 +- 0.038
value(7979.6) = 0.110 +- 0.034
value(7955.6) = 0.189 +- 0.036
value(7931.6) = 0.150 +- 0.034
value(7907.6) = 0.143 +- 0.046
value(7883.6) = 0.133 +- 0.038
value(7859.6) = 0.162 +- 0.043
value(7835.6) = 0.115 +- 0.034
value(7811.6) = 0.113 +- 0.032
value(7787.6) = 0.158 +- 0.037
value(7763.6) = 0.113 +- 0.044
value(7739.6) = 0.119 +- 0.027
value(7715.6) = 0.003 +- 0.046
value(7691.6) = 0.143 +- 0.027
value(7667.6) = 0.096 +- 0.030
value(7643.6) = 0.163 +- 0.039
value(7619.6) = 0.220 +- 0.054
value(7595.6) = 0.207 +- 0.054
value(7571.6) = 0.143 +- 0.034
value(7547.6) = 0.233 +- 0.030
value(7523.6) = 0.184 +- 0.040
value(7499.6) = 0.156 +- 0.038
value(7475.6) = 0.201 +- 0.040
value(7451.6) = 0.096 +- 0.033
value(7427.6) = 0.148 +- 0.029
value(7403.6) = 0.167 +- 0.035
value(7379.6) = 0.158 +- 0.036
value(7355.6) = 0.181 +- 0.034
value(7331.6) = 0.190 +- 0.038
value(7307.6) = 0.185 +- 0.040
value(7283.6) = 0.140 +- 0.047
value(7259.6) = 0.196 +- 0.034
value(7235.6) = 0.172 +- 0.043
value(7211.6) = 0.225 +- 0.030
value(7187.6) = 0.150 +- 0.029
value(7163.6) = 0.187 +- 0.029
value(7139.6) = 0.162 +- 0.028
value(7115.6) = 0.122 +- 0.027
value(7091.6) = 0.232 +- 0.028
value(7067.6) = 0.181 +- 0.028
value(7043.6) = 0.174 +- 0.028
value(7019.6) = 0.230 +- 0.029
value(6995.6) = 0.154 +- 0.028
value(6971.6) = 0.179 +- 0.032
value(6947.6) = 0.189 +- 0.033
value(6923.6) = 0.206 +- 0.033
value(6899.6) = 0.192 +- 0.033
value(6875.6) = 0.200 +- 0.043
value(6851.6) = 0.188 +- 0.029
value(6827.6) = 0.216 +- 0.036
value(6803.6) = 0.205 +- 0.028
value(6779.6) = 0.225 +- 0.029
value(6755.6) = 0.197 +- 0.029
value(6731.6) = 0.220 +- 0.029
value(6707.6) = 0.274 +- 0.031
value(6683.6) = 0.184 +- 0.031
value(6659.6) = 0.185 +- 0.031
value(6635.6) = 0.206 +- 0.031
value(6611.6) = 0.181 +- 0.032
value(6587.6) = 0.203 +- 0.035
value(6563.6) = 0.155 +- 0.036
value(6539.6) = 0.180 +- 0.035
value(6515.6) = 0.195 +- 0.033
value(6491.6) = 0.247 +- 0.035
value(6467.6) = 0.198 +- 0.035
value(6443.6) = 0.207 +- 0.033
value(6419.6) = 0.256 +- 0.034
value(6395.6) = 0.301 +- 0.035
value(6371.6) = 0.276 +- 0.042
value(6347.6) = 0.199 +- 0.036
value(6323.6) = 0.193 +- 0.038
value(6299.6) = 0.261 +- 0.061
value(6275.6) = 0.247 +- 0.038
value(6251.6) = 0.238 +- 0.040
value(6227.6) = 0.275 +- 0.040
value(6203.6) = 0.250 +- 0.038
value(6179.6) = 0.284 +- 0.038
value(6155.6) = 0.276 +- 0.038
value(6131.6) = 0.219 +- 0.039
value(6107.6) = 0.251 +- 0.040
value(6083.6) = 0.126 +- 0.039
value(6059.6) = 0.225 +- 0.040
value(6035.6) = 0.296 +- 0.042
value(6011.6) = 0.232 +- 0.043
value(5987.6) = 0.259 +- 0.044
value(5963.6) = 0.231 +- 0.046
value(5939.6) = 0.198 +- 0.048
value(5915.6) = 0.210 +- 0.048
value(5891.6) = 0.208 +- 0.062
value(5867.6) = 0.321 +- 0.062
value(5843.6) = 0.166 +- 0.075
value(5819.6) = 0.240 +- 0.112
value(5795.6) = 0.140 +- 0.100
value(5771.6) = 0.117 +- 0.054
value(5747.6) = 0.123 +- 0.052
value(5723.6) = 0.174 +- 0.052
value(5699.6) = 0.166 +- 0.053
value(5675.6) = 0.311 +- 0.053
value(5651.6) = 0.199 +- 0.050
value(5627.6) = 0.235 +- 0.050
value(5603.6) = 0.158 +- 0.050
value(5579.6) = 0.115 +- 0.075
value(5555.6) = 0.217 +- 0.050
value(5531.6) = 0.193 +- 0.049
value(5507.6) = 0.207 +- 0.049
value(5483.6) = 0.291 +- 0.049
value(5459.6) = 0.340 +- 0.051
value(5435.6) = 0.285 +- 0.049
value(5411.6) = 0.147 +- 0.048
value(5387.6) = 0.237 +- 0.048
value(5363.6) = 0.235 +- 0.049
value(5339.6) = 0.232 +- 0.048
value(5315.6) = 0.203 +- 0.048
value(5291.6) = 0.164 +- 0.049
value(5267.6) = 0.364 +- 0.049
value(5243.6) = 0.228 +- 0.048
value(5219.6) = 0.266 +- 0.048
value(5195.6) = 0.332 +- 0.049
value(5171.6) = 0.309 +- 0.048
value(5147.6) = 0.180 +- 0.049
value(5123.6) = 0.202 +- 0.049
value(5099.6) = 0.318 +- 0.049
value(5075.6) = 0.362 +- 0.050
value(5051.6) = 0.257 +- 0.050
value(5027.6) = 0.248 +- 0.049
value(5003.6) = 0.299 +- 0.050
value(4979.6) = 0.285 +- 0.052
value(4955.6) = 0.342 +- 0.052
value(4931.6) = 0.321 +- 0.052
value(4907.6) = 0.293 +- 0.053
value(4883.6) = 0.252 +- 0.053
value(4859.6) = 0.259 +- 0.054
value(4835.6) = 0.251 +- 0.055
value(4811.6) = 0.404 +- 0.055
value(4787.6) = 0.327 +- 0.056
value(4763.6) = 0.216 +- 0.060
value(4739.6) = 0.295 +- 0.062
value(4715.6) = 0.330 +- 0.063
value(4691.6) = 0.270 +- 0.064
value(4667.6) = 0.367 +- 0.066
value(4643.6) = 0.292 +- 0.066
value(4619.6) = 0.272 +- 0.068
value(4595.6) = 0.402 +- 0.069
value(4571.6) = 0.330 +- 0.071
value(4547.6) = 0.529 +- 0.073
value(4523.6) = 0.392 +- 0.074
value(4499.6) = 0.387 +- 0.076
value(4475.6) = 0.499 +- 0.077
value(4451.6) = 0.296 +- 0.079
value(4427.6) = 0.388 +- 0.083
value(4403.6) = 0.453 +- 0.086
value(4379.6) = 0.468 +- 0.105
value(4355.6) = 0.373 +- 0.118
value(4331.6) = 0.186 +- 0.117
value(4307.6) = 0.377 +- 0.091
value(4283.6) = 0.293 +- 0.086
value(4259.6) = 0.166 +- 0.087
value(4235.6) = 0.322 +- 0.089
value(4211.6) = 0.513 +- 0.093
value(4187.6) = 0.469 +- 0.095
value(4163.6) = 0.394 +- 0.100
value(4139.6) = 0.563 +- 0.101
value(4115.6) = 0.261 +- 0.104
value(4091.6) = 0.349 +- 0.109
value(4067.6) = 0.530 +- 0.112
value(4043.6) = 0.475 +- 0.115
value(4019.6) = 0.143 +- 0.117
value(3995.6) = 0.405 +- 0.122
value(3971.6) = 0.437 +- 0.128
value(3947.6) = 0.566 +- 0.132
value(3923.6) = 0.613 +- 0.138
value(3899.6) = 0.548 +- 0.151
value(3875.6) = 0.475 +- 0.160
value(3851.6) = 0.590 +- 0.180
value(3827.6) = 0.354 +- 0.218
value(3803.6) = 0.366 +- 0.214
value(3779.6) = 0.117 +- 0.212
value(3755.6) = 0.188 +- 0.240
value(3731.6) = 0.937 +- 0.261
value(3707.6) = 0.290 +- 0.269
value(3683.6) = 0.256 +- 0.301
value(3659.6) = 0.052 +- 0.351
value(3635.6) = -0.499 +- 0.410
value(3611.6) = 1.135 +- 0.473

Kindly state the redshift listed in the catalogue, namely 1.343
